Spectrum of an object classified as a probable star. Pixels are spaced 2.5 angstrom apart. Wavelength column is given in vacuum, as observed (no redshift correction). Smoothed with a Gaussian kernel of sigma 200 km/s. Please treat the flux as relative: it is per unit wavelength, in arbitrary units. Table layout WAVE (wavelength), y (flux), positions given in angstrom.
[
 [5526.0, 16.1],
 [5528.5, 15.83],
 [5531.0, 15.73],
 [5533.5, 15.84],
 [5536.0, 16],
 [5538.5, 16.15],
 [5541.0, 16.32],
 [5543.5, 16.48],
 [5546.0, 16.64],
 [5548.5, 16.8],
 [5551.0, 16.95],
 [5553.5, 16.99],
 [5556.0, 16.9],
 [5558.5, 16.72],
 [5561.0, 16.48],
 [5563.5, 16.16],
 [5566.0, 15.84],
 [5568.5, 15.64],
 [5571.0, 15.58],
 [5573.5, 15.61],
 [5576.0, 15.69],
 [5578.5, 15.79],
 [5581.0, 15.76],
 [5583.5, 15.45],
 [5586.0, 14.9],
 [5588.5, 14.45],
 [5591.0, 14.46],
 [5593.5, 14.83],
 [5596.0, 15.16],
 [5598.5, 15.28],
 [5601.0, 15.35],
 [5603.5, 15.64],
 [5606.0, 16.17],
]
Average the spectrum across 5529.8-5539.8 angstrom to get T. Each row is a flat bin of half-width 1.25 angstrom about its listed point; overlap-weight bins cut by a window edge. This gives 15.9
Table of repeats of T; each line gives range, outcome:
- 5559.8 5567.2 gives 16.2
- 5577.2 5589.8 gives 15.3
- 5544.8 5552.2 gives 16.8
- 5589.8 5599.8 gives 14.9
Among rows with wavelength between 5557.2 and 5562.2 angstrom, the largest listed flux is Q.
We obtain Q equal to 16.72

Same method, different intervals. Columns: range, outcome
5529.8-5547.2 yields 16.64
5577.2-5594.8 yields 15.79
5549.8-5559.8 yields 16.99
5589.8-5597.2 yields 15.16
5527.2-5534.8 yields 15.84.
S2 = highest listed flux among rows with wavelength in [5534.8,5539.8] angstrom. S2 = 16.15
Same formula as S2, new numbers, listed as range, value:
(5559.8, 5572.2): 16.48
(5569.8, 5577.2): 15.69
